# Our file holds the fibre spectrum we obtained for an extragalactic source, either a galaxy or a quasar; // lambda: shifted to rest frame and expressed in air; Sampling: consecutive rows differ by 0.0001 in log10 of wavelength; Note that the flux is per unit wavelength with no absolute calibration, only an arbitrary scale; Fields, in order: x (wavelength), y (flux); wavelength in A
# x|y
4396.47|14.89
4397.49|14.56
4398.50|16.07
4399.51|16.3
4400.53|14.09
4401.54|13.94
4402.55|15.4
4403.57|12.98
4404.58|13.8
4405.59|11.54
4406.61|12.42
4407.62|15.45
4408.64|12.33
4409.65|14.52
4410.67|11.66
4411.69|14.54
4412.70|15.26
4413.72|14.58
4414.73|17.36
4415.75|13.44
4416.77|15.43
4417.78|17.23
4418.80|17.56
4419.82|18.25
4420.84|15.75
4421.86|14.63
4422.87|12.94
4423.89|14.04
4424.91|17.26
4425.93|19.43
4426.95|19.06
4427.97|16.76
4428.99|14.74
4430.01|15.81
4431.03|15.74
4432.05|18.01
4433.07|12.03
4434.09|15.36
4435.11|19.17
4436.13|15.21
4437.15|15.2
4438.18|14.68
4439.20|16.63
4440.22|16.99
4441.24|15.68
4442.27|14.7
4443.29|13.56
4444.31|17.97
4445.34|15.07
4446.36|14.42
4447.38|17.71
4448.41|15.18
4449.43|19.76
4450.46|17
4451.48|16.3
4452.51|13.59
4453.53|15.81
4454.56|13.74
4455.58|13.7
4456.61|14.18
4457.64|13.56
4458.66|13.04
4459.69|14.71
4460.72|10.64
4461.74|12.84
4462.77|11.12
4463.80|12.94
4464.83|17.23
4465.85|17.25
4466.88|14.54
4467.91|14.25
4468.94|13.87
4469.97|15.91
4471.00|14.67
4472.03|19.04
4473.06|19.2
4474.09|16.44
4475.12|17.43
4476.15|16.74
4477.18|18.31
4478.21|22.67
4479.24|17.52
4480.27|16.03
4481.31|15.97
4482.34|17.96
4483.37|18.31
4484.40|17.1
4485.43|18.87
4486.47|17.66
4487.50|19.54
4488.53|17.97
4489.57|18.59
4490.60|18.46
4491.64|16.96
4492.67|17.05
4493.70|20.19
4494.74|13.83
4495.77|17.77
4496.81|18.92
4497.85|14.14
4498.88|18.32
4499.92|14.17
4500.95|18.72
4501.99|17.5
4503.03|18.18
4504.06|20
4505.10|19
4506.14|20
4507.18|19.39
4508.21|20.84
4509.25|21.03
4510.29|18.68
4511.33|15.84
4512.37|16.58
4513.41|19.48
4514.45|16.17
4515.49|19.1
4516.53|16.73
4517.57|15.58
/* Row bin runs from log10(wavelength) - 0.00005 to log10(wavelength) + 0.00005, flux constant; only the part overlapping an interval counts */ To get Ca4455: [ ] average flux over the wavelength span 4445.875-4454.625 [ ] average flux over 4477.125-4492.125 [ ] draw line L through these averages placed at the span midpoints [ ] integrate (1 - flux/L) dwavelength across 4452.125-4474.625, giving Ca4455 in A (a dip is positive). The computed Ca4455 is 2.95 A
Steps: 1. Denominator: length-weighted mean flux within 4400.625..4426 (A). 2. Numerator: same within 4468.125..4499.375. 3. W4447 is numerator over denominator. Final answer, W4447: 1.18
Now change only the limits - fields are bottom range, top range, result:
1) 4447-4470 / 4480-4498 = 1.20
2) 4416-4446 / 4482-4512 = 1.13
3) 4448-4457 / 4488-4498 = 1.13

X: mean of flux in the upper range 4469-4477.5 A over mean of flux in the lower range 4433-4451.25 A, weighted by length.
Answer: 1.06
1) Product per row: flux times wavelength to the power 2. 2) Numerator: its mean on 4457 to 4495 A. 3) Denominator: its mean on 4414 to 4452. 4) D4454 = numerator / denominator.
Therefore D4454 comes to 1.0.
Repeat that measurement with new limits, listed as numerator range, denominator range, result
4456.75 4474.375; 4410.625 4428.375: 0.94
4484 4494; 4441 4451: 1.15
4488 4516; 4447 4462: 1.25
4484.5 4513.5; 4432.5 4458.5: 1.20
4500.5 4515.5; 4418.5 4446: 1.21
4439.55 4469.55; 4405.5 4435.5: 0.98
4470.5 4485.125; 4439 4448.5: 1.14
